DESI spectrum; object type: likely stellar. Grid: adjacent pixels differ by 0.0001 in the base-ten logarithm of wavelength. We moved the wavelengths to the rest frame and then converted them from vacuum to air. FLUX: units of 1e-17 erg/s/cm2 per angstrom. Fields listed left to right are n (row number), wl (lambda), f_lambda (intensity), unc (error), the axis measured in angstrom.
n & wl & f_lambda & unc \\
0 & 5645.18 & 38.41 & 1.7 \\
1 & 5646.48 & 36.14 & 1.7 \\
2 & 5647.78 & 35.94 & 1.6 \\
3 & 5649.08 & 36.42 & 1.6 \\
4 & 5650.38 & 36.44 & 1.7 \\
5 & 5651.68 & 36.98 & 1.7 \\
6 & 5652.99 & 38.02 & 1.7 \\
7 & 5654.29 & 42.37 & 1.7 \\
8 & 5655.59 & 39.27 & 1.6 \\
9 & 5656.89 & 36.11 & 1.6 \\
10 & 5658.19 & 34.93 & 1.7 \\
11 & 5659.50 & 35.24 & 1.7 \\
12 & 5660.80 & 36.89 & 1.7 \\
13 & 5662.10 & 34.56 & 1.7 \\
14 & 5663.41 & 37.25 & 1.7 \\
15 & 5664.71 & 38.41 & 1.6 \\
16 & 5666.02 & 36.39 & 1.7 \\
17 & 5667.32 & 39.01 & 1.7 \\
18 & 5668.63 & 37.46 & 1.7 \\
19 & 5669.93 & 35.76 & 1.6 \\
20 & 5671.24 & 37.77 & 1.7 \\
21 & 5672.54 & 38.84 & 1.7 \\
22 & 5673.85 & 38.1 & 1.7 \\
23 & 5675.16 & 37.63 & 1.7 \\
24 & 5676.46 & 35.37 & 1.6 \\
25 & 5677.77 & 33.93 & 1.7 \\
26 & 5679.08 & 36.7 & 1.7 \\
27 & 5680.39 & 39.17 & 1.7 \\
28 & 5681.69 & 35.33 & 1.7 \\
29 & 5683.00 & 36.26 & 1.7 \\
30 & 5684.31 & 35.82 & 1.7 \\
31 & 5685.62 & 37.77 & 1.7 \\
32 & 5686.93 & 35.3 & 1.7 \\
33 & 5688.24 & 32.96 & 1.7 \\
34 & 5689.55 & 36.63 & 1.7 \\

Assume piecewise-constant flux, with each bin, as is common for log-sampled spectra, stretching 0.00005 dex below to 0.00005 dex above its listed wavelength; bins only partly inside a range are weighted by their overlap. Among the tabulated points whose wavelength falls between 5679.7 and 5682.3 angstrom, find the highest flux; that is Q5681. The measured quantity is 39.17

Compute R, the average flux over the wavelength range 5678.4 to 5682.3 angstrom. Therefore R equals 37.1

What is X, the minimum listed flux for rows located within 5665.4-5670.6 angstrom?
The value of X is 35.76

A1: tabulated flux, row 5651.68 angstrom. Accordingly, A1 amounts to 36.98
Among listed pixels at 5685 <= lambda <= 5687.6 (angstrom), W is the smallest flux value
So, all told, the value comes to 35.3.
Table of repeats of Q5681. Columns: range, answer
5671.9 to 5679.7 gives 38.84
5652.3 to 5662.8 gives 42.37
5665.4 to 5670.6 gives 39.01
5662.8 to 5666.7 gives 38.41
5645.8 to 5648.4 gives 36.14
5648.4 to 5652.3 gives 36.98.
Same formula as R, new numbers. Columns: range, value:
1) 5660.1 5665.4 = 36.8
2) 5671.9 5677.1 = 37.5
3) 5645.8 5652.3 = 36.4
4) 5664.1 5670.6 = 37.4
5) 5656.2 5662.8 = 35.6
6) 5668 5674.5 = 37.6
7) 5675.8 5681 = 36.3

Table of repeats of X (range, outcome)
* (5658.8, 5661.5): 35.24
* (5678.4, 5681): 36.7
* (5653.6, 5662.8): 34.56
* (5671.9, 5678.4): 33.93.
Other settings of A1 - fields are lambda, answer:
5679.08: 36.7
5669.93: 35.76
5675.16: 37.63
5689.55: 36.63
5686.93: 35.3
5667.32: 39.01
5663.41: 37.25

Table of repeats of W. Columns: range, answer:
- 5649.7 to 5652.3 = 36.44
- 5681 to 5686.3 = 35.33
